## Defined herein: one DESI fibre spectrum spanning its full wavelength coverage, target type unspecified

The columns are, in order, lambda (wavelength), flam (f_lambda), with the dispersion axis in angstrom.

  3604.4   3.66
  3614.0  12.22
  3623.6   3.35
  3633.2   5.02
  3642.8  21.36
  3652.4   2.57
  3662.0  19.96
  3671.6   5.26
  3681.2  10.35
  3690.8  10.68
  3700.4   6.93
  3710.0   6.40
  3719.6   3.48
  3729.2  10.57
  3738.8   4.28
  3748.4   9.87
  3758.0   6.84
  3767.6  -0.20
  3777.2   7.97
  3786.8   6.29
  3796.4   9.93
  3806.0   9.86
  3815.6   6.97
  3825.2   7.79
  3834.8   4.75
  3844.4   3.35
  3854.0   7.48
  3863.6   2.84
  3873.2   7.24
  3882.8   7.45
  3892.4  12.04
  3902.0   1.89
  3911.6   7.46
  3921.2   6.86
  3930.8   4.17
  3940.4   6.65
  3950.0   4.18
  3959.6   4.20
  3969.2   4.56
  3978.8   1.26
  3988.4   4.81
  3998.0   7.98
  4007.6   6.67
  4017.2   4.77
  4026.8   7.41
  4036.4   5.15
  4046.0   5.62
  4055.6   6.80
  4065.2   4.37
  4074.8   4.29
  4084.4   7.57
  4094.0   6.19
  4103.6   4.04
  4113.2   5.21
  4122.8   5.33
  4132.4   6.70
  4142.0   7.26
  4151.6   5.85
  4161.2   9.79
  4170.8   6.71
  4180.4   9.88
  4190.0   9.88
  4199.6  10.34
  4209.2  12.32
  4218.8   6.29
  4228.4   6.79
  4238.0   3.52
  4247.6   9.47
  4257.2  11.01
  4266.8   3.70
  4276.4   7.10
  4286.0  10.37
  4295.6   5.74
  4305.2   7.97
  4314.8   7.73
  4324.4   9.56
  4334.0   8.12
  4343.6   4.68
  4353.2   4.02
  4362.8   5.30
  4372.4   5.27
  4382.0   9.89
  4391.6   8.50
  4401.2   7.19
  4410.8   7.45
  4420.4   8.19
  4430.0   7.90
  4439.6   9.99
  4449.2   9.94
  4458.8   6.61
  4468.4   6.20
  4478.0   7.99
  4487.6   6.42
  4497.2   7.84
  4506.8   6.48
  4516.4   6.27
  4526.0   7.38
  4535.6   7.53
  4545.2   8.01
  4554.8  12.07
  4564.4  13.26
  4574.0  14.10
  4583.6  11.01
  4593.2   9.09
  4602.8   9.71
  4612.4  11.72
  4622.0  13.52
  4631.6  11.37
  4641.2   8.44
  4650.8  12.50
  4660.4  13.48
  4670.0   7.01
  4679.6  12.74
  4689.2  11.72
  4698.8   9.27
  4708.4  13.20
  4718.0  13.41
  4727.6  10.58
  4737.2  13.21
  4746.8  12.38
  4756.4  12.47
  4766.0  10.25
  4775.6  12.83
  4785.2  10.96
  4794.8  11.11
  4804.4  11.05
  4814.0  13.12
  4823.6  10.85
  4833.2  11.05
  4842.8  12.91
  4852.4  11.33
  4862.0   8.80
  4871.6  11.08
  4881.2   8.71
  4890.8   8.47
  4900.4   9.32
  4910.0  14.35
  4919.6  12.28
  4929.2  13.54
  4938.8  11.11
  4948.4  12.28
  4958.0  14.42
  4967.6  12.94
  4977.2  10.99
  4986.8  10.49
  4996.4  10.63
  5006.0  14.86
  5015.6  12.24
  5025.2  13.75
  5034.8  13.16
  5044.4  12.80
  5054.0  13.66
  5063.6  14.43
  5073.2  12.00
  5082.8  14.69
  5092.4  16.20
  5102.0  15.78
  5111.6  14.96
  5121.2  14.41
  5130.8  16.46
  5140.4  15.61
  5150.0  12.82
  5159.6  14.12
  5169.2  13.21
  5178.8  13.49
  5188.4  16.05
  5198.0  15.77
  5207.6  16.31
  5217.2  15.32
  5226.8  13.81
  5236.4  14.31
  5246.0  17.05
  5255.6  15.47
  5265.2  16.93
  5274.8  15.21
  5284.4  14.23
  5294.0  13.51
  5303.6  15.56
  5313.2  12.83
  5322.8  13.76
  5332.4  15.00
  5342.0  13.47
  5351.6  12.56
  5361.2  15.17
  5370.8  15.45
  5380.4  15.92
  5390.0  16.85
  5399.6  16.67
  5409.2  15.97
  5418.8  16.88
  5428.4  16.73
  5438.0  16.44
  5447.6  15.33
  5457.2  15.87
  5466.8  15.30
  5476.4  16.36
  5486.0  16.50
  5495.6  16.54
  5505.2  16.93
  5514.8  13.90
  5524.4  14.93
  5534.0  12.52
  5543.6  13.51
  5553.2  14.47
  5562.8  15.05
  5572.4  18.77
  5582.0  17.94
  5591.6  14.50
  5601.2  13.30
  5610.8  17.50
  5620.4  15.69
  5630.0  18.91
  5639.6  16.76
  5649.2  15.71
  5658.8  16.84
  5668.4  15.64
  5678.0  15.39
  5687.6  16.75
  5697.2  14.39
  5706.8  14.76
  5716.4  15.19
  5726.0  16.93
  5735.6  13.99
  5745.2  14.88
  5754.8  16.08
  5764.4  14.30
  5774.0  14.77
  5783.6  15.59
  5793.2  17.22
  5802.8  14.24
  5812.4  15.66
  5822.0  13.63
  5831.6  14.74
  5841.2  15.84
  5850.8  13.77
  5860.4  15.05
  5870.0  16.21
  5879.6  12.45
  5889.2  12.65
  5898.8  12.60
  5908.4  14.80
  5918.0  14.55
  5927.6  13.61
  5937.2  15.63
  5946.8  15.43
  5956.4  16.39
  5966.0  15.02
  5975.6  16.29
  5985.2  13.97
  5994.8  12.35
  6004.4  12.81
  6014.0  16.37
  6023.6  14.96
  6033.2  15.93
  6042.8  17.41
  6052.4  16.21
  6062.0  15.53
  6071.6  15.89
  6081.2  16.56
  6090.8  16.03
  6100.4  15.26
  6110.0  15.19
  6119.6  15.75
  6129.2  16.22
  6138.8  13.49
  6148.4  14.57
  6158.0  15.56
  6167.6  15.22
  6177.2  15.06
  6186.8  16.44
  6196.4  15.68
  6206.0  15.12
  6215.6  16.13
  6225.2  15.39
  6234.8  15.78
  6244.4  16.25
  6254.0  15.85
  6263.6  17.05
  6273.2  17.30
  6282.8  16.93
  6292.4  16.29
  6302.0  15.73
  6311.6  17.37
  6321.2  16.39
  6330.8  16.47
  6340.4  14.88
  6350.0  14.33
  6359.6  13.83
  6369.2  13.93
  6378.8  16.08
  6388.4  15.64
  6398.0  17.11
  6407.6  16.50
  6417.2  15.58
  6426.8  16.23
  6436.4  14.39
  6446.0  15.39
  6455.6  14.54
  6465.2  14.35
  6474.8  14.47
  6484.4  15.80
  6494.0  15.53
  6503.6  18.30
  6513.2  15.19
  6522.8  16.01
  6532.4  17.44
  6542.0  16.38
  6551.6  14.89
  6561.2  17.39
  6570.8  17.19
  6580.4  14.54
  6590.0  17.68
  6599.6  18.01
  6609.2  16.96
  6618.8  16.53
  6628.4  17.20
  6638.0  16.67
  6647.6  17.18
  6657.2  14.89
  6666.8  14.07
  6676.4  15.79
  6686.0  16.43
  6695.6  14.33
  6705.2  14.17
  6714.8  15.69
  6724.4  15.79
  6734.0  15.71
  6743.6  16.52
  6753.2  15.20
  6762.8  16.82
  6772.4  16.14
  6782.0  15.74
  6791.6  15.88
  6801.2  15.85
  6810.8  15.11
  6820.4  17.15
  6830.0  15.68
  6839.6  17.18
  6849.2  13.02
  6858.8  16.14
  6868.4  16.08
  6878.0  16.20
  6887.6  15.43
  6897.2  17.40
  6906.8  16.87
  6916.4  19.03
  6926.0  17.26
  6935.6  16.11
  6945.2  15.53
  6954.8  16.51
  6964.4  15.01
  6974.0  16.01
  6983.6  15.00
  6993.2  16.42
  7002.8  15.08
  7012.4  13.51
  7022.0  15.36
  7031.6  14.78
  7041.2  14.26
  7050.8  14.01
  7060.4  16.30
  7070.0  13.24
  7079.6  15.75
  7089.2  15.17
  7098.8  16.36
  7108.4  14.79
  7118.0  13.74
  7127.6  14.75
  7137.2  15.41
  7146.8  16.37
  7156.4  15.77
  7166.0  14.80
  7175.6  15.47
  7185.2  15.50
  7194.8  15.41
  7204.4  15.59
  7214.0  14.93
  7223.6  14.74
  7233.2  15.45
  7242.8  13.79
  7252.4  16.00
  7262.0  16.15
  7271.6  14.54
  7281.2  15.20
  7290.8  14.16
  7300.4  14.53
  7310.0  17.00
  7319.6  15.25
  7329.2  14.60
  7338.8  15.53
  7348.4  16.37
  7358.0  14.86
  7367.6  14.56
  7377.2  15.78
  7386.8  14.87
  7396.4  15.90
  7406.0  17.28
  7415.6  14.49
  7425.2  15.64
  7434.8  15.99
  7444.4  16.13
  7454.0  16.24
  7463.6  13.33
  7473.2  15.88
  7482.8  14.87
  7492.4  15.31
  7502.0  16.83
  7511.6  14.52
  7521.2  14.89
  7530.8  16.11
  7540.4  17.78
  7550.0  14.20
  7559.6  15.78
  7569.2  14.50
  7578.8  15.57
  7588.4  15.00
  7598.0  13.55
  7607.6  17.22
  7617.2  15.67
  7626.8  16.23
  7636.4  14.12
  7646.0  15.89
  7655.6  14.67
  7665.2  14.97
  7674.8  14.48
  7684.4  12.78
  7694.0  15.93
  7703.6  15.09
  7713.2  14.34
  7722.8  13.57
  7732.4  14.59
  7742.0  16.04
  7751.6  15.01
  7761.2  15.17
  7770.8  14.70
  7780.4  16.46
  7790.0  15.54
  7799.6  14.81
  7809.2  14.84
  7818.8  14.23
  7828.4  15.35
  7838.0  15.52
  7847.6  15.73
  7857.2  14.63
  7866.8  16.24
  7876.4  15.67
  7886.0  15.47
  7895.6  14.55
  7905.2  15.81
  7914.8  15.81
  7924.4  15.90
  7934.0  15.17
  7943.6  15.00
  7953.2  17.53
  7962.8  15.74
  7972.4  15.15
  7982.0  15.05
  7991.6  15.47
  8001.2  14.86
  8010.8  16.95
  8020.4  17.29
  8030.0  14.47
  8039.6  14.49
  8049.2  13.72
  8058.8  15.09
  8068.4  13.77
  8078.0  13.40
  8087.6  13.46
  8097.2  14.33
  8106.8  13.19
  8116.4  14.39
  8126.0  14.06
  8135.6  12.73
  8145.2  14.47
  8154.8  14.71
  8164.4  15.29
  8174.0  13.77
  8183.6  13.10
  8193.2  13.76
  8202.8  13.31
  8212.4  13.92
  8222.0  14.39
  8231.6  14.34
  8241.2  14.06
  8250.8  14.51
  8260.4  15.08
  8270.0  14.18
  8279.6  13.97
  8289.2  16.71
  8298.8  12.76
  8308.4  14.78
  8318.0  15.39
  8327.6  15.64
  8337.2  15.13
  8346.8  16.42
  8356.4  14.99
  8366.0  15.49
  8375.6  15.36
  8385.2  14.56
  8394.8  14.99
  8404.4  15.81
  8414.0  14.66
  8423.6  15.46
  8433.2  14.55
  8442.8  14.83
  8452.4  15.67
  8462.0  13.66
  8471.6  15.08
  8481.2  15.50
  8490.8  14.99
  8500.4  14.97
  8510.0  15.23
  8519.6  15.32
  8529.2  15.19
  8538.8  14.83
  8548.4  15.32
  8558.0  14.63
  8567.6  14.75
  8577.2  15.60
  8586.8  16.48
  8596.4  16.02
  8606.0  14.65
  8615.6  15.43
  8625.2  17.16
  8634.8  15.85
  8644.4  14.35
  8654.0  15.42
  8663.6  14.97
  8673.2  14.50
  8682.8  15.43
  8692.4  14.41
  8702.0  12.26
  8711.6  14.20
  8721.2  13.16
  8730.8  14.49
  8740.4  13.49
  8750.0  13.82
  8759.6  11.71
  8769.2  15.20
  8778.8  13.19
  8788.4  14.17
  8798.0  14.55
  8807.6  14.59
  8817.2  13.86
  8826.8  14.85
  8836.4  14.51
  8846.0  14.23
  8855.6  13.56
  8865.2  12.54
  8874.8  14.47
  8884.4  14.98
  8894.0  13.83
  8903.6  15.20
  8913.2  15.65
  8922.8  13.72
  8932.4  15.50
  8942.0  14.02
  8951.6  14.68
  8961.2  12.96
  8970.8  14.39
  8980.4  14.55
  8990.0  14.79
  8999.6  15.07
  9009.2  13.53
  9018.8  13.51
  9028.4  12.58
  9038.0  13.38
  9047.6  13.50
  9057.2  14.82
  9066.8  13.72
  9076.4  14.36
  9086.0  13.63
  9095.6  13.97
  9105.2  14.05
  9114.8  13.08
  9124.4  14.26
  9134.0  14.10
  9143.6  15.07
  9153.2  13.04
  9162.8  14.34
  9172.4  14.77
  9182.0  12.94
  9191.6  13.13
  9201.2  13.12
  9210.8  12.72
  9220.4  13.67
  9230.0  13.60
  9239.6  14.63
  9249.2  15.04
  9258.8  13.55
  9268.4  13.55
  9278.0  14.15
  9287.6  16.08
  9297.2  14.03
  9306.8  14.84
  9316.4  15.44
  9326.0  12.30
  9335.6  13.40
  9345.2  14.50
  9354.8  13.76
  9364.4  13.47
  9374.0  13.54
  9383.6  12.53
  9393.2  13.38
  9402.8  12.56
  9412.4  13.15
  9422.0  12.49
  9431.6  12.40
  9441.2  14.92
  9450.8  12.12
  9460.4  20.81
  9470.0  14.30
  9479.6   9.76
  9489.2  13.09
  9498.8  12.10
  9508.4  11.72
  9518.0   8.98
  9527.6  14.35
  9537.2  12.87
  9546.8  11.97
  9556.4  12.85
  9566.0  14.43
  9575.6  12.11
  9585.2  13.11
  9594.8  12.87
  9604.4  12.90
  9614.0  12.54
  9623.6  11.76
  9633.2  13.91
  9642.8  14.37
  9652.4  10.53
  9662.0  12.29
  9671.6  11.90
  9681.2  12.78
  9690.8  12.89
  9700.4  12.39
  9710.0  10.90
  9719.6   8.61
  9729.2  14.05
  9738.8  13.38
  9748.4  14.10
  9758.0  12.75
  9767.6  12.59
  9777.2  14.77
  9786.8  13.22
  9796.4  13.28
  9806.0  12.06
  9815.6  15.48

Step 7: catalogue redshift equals 0.137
